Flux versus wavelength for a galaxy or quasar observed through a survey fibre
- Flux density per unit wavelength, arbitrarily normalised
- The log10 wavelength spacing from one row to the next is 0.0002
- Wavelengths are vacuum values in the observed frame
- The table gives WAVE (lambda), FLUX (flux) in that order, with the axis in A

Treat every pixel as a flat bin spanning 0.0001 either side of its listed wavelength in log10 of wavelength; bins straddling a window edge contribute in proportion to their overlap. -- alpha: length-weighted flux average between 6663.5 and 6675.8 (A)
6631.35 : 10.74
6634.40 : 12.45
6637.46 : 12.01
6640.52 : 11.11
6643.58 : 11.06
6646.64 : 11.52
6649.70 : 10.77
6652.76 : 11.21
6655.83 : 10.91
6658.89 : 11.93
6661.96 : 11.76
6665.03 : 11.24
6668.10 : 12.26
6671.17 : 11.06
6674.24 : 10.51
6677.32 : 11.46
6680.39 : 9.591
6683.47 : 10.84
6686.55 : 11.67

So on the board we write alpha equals 11.3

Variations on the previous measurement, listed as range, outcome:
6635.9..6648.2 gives 11.4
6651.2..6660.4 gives 11.4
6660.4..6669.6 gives 11.7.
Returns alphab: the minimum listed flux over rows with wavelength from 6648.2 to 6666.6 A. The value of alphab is 10.77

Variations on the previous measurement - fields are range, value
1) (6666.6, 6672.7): 11.06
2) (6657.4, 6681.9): 9.591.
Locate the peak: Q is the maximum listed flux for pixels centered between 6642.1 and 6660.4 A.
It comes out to 11.93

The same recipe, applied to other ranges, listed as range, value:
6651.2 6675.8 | 12.26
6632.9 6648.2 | 12.45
